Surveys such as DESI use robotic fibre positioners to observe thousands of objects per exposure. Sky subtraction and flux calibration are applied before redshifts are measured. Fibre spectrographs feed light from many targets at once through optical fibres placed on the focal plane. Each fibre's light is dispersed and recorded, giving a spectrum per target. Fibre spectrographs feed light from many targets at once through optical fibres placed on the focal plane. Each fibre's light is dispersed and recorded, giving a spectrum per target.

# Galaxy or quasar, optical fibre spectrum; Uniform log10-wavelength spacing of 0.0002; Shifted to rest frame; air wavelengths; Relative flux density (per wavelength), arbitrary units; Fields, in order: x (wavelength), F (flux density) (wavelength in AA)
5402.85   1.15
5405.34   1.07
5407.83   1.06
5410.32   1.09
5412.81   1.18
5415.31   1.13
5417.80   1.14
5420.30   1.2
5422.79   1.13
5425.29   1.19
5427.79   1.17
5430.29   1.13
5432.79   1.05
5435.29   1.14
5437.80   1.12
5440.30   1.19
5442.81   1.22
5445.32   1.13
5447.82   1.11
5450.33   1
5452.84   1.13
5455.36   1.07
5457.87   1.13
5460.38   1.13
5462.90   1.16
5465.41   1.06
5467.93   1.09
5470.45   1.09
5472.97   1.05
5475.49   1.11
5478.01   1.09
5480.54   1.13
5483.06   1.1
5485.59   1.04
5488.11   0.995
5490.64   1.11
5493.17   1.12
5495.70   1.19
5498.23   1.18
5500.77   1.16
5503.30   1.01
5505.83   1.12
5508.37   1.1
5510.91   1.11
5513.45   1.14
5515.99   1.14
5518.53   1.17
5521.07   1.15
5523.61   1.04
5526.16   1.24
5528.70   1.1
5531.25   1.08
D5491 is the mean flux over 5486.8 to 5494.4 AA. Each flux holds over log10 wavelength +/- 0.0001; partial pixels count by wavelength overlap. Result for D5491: 1.08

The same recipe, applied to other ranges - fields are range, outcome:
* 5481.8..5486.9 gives 1.07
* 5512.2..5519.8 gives 1.15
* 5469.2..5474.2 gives 1.07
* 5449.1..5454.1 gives 1.06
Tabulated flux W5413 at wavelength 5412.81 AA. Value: 1.18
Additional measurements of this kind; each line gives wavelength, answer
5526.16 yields 1.24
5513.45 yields 1.14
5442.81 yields 1.22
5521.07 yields 1.15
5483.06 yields 1.1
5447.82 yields 1.11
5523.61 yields 1.04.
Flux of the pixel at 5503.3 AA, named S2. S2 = 1.01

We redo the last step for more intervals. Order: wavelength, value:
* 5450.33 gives 1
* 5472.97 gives 1.05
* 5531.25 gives 1.08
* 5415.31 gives 1.13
